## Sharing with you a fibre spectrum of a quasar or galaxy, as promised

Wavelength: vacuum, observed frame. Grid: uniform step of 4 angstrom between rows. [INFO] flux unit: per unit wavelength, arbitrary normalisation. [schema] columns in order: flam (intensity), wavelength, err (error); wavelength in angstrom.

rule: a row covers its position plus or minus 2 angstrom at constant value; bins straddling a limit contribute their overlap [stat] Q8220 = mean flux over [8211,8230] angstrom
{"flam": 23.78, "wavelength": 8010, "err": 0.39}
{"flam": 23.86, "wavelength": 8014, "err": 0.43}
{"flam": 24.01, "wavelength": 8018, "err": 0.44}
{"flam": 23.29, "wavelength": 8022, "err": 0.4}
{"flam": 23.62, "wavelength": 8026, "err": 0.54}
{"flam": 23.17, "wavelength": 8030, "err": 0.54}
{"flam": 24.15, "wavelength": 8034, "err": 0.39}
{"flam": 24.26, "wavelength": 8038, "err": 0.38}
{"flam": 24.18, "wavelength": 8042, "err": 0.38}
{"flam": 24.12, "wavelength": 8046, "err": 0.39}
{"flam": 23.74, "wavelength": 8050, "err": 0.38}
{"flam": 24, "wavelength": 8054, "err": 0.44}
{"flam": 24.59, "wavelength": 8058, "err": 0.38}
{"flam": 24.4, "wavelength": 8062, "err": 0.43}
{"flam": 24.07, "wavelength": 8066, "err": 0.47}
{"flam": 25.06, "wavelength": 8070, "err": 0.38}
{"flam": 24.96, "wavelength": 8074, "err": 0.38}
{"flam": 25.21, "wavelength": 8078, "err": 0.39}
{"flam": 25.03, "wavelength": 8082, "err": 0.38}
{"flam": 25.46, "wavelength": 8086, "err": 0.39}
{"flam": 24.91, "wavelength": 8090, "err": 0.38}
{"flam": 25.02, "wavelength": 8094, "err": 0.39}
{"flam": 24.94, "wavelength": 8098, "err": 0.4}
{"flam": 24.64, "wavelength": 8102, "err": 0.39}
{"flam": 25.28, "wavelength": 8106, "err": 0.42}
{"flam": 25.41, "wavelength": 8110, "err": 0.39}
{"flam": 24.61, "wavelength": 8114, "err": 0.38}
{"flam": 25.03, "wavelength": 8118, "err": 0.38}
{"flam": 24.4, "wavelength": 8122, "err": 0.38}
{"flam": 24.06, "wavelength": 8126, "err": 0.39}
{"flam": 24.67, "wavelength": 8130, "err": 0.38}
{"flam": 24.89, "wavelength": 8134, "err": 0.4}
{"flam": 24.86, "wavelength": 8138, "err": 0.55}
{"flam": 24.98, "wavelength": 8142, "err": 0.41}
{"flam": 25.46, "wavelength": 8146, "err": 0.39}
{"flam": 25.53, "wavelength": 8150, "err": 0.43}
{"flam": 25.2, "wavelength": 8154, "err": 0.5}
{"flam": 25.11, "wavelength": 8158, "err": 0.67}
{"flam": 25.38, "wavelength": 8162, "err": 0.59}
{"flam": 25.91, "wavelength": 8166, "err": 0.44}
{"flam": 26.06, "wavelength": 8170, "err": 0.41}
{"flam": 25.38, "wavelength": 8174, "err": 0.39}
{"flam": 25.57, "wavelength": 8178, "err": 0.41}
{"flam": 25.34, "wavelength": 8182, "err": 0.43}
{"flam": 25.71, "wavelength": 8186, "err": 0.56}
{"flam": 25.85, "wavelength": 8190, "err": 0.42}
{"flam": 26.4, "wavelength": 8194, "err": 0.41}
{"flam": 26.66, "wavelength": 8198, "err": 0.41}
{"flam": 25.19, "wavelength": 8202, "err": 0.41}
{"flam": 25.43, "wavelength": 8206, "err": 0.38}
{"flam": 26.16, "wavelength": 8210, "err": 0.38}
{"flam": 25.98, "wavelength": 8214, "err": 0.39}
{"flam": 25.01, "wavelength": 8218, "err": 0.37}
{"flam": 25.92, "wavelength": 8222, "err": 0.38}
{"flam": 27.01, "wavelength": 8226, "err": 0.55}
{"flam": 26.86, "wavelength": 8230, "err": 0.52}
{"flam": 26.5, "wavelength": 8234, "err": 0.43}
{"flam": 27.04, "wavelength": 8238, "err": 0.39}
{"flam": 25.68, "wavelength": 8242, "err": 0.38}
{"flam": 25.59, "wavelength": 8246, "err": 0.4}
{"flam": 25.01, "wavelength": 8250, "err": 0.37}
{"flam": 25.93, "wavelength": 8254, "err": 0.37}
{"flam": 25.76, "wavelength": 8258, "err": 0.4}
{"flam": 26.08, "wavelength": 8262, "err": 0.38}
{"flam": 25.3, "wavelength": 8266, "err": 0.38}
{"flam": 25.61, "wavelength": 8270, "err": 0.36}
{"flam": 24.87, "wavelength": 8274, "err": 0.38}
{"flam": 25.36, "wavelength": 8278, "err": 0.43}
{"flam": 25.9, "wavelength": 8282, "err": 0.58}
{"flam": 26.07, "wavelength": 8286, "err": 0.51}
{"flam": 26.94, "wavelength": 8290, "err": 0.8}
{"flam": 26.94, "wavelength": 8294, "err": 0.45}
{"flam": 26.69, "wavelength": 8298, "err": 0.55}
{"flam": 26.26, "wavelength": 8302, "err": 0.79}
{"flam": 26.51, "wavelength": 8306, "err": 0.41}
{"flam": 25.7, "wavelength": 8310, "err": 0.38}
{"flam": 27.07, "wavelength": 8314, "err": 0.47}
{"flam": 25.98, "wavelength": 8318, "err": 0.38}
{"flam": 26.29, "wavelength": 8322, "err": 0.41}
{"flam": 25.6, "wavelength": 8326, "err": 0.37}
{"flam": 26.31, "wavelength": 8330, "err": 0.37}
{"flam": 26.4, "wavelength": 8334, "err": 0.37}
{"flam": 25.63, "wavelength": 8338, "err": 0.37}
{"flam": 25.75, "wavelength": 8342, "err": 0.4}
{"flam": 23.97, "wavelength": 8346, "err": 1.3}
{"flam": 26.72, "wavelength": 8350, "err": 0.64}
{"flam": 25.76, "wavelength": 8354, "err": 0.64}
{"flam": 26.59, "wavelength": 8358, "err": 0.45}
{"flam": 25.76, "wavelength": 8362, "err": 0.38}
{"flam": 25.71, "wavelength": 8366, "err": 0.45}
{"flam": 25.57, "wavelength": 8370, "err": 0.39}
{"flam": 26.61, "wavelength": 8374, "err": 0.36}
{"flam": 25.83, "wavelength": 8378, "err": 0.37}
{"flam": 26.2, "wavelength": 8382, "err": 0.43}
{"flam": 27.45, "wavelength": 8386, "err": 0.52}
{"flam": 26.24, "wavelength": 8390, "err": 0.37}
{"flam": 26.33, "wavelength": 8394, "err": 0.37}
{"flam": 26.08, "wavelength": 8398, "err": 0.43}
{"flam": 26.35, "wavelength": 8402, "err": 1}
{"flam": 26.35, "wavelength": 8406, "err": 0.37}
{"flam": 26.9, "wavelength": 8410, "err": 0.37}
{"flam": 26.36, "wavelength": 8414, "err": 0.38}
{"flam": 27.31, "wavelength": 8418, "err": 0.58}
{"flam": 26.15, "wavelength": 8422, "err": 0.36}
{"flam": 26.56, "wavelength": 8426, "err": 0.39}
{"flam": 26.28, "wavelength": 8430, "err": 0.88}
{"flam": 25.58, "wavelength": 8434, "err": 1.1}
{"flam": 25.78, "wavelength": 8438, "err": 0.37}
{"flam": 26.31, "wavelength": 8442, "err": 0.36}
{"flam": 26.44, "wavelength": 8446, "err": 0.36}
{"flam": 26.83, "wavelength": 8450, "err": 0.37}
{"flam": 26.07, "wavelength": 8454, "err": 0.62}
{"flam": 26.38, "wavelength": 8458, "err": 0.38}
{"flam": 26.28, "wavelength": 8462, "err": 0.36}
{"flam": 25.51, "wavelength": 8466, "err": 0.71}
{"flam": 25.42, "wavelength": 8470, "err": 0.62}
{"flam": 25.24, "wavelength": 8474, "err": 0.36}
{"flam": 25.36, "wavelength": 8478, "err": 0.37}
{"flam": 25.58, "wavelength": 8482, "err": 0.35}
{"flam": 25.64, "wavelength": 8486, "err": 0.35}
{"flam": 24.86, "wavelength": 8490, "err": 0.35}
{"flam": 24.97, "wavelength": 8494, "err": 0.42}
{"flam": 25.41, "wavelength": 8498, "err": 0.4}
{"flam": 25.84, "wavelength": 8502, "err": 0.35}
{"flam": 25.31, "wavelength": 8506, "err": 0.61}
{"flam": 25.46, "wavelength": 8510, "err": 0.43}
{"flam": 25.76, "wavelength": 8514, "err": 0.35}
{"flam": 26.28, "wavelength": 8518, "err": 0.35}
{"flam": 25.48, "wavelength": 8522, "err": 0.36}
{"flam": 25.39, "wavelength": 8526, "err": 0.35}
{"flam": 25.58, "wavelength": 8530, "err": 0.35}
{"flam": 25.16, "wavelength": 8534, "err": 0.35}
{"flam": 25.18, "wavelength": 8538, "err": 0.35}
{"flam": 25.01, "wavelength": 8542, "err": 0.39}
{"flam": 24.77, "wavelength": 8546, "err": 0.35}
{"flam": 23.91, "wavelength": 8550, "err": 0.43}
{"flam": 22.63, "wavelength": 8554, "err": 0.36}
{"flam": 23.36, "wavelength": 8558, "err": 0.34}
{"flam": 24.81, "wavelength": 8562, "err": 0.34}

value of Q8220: 26.1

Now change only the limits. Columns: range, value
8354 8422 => 26.3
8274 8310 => 26.2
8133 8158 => 25.2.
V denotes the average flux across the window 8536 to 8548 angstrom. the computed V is 25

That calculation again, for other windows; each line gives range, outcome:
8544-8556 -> 23.8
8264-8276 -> 25.3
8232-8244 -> 26.4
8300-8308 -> 26.4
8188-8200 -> 26.3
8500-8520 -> 25.7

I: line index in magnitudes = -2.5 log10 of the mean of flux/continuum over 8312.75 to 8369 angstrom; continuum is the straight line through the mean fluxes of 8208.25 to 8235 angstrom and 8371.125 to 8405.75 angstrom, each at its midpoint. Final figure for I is 0.02 mag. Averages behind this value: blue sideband 26.2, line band 25.9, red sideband 26.4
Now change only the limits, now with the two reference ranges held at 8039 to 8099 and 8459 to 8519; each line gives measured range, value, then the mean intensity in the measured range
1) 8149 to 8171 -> -0.03 mag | 25.5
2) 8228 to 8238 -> -0.07 mag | 26.8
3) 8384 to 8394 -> -0.06 mag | 26.7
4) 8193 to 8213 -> -0.04 mag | 25.9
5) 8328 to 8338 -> -0.04 mag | 26.2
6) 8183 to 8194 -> -0.04 mag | 25.9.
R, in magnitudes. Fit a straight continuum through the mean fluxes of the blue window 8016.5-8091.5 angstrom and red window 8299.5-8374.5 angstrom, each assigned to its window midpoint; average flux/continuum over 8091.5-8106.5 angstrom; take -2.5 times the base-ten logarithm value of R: -0.02 mag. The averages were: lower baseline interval 24.3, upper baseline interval 26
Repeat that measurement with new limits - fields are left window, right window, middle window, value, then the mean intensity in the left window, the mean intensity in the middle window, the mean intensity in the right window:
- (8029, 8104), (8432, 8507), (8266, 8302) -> -0.04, 24.5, 26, 25.7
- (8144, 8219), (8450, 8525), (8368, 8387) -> -0.03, 25.7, 26.3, 25.6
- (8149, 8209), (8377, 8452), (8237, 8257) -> 0.00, 25.7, 25.8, 26.4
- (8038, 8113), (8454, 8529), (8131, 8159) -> -0.01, 24.7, 25.1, 25.6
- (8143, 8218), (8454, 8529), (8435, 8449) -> -0.02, 25.7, 26.2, 25.6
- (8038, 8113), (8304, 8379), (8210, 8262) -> -0.02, 24.7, 26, 26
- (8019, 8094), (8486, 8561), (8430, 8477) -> -0.04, 24.4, 26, 25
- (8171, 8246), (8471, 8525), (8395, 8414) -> -0.03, 26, 26.4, 25.5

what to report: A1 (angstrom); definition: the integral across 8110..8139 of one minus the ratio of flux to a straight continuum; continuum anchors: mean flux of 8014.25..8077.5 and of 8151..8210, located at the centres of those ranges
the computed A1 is 0.4 angstrom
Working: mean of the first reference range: 24.1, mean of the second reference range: 25.7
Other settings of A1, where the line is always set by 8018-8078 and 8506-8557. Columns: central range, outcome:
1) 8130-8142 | -0.3 angstrom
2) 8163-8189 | -1.4 angstrom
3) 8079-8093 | -0.5 angstrom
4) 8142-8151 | -0.4 angstrom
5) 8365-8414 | -3.1 angstrom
